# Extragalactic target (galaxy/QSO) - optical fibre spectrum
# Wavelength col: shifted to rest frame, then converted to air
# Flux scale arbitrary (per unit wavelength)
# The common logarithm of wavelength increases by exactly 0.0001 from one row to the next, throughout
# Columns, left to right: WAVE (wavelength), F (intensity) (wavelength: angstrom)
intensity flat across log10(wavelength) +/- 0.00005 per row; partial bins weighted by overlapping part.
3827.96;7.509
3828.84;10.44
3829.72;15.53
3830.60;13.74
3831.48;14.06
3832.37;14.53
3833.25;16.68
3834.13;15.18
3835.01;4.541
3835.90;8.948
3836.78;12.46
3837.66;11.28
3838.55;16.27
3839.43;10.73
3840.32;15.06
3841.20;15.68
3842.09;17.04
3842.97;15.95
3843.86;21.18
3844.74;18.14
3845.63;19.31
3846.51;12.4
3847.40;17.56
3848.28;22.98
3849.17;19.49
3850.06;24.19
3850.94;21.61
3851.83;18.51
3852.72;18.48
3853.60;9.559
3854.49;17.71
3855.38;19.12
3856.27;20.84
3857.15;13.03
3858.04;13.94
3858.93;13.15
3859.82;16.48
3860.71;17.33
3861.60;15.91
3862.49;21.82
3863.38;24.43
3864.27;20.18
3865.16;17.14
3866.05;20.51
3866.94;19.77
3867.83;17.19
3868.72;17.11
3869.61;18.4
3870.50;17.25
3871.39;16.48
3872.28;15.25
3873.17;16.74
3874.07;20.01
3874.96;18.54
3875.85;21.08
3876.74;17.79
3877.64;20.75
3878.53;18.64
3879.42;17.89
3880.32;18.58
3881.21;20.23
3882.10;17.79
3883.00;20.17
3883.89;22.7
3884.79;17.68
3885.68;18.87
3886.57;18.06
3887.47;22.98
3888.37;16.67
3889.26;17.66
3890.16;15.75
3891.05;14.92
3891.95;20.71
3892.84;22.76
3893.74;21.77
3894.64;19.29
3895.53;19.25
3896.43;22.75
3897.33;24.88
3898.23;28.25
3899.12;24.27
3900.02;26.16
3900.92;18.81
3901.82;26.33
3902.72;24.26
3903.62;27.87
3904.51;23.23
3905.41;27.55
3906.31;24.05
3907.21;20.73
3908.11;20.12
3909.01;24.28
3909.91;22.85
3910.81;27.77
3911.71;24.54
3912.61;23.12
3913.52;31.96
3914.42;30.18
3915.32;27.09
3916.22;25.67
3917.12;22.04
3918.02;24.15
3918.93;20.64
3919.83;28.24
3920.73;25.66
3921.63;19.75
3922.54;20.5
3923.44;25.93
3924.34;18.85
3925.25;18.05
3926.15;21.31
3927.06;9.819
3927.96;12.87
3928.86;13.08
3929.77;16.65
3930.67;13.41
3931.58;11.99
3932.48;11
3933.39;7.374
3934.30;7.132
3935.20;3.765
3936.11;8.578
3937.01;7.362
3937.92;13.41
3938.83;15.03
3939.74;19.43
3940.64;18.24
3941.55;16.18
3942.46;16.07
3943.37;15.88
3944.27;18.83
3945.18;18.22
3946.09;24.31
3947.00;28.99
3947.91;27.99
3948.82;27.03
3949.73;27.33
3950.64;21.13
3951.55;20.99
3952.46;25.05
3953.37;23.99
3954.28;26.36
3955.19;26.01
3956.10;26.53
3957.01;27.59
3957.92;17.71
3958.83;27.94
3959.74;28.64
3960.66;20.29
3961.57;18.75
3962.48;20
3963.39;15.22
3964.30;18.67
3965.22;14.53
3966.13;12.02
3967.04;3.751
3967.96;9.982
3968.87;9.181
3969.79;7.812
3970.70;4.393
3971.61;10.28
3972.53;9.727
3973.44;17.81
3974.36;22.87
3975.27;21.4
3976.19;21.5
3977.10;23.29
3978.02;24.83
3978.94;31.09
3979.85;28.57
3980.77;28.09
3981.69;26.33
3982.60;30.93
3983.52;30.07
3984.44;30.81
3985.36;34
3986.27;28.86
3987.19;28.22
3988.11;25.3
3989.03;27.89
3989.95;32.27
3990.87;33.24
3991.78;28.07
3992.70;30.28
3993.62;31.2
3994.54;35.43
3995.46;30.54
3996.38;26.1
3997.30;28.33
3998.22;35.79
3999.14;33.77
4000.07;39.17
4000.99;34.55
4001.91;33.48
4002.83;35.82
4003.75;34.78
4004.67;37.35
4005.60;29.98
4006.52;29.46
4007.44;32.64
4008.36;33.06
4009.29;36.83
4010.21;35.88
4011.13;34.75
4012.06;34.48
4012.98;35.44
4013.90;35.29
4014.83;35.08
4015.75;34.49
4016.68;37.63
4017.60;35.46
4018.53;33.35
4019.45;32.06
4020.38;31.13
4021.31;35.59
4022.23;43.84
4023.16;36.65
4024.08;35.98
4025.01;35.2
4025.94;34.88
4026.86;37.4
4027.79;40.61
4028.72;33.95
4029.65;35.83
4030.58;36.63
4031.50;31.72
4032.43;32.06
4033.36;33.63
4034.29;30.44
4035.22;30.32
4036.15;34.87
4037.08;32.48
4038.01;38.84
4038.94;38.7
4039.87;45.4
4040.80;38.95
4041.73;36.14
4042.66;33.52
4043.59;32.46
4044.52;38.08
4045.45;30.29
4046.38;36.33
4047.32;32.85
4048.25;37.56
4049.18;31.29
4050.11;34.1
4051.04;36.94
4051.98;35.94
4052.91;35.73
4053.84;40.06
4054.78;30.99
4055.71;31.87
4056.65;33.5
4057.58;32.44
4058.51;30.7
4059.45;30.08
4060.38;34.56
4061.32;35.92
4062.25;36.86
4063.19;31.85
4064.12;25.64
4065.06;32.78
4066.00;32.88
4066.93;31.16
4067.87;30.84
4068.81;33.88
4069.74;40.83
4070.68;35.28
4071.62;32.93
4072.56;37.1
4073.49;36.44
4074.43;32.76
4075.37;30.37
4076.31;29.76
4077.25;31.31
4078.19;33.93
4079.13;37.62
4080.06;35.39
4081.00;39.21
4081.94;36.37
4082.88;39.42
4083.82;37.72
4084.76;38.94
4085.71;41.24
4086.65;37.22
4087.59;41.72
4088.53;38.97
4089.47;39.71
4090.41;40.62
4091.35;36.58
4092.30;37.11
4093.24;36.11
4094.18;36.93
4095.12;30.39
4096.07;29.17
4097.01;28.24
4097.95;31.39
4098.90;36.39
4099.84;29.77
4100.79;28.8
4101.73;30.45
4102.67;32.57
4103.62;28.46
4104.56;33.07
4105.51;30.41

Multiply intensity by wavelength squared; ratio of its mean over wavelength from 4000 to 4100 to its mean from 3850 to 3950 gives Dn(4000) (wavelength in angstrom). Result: 1.92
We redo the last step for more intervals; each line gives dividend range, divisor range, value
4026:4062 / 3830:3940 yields 2.03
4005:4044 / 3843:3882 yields 2.09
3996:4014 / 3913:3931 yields 1.66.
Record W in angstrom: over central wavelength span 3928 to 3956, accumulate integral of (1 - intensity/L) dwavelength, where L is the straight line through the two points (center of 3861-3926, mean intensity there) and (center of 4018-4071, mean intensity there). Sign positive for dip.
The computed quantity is 8.8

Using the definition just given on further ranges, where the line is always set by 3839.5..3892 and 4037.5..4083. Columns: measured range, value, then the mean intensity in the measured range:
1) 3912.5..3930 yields 0.71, 21.8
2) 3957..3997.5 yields 7.11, 22.9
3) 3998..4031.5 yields -4.82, 35.2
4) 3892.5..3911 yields -2.13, 23.6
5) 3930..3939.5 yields 5.43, 10.3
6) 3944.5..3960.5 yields 0.39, 24.9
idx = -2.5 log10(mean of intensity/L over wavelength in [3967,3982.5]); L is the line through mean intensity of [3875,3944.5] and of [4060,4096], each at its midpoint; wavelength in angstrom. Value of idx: 0.37 mag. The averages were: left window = 19.7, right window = 35.4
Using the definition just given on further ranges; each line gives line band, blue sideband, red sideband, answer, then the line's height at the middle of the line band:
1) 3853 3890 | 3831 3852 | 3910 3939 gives -0.08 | 16.8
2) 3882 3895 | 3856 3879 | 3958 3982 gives -0.06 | 18.1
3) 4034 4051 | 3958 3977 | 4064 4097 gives -0.22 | 28.8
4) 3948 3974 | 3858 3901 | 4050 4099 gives 0.34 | 25.8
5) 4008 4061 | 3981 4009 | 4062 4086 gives -0.06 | 33.1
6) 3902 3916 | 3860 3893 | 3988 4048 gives -0.14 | 22.3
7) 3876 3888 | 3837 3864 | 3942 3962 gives -0.01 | 19.2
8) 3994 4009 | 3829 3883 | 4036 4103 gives -0.14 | 29.1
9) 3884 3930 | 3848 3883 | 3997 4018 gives 0.05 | 23.1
